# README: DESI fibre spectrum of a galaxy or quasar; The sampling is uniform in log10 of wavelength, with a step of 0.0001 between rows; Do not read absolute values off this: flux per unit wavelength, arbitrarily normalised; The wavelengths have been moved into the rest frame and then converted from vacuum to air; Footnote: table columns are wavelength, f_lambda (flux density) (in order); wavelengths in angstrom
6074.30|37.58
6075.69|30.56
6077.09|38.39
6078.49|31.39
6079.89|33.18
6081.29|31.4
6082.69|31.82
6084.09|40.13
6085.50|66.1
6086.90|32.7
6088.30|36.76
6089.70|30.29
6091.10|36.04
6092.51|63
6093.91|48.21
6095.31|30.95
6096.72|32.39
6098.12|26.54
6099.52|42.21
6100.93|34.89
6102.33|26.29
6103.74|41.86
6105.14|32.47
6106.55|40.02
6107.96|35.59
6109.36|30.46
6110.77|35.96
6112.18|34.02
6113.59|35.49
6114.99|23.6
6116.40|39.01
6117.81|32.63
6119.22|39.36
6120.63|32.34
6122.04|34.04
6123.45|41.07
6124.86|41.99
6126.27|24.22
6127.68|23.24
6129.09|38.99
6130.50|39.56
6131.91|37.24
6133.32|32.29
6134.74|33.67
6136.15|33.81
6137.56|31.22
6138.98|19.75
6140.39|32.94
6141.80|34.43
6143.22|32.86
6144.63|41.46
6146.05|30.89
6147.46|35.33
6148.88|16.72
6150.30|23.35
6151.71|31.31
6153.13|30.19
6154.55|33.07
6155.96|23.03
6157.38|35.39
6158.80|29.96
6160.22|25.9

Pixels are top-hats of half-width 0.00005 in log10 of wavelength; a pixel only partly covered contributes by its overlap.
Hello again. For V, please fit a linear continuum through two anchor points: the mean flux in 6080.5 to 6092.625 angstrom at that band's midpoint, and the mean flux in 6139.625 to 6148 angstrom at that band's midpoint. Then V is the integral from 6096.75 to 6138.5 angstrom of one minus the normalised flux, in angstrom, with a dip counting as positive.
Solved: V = 3.1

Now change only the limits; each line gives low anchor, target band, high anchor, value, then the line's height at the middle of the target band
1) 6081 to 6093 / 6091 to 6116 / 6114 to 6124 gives 1.0 angstrom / 37.6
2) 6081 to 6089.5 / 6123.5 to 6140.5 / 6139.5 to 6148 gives 1.3 angstrom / 35.4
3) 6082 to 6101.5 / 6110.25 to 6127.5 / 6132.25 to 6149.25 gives 0.5 angstrom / 35.2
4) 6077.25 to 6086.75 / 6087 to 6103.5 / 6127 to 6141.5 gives 0.0 angstrom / 37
